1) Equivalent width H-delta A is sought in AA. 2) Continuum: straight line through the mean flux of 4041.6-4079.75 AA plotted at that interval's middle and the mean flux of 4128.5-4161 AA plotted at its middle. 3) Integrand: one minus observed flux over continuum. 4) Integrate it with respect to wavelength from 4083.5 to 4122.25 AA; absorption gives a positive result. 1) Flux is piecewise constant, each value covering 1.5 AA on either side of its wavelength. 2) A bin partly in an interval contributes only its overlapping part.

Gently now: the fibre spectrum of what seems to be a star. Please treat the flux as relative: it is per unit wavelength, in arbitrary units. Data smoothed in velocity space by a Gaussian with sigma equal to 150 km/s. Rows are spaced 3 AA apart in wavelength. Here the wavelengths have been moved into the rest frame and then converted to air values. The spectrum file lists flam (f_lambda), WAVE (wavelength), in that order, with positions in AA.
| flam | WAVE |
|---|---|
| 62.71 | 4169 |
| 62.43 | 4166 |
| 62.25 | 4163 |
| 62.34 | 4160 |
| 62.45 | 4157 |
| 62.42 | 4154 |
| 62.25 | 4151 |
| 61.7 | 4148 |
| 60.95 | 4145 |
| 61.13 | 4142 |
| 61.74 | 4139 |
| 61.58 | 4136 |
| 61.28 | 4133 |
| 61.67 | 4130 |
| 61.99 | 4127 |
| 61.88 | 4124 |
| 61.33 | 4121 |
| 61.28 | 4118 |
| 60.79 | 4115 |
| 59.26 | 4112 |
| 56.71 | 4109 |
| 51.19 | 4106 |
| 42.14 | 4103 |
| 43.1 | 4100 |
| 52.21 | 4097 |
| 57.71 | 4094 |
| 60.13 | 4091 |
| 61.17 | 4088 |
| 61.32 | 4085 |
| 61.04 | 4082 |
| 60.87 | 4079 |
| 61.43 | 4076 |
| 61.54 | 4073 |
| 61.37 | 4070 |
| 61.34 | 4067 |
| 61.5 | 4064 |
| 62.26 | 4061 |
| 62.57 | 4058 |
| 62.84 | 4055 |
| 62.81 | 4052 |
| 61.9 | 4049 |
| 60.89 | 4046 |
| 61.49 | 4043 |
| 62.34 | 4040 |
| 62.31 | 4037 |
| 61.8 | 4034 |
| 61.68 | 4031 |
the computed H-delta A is 3.6 AA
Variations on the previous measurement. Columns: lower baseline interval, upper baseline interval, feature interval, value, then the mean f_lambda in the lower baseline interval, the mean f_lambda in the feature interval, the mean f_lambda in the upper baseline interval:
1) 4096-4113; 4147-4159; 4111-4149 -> -3.2 AA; 50.5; 61.3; 62.2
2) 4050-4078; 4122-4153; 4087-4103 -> 2.2 AA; 61.9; 53.5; 61.6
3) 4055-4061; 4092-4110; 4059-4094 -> -2.3 AA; 62.6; 61.1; 50.6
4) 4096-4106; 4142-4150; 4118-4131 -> -1.8 AA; 46.3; 61.7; 61.3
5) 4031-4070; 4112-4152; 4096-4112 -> 3.0 AA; 62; 49.9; 61.4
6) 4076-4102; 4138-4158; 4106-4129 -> -0.2 AA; 57.1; 59.9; 61.8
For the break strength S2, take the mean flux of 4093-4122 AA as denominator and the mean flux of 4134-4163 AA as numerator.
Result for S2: 1.14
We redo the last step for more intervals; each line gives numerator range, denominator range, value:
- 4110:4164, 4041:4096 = 1.00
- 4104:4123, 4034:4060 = 0.94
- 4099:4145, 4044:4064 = 0.93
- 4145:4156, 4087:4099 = 1.09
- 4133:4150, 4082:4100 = 1.07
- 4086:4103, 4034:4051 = 0.87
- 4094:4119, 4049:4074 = 0.86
